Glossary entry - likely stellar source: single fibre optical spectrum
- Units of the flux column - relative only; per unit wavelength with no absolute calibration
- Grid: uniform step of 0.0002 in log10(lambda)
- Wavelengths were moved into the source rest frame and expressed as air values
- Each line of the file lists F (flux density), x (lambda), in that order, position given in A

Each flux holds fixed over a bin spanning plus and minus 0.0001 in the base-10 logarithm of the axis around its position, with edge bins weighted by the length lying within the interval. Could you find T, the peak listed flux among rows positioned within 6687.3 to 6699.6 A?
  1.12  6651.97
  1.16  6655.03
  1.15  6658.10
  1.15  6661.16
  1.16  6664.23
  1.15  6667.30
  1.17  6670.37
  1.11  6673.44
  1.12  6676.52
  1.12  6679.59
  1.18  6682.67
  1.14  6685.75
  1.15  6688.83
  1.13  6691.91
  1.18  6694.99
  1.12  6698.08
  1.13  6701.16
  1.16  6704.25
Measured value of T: 1.18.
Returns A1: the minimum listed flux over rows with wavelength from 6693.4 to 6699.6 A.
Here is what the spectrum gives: 1.12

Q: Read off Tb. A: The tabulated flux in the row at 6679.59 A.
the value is 1.12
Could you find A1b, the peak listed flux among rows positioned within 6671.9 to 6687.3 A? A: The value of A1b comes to 1.18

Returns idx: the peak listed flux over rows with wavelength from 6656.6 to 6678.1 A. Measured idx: 1.17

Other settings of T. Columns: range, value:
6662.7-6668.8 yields 1.16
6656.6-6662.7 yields 1.15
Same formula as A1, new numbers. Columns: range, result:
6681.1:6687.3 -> 1.14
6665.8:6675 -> 1.11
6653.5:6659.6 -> 1.15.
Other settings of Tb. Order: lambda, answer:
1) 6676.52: 1.12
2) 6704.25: 1.16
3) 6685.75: 1.14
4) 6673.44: 1.11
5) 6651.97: 1.12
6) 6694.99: 1.18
